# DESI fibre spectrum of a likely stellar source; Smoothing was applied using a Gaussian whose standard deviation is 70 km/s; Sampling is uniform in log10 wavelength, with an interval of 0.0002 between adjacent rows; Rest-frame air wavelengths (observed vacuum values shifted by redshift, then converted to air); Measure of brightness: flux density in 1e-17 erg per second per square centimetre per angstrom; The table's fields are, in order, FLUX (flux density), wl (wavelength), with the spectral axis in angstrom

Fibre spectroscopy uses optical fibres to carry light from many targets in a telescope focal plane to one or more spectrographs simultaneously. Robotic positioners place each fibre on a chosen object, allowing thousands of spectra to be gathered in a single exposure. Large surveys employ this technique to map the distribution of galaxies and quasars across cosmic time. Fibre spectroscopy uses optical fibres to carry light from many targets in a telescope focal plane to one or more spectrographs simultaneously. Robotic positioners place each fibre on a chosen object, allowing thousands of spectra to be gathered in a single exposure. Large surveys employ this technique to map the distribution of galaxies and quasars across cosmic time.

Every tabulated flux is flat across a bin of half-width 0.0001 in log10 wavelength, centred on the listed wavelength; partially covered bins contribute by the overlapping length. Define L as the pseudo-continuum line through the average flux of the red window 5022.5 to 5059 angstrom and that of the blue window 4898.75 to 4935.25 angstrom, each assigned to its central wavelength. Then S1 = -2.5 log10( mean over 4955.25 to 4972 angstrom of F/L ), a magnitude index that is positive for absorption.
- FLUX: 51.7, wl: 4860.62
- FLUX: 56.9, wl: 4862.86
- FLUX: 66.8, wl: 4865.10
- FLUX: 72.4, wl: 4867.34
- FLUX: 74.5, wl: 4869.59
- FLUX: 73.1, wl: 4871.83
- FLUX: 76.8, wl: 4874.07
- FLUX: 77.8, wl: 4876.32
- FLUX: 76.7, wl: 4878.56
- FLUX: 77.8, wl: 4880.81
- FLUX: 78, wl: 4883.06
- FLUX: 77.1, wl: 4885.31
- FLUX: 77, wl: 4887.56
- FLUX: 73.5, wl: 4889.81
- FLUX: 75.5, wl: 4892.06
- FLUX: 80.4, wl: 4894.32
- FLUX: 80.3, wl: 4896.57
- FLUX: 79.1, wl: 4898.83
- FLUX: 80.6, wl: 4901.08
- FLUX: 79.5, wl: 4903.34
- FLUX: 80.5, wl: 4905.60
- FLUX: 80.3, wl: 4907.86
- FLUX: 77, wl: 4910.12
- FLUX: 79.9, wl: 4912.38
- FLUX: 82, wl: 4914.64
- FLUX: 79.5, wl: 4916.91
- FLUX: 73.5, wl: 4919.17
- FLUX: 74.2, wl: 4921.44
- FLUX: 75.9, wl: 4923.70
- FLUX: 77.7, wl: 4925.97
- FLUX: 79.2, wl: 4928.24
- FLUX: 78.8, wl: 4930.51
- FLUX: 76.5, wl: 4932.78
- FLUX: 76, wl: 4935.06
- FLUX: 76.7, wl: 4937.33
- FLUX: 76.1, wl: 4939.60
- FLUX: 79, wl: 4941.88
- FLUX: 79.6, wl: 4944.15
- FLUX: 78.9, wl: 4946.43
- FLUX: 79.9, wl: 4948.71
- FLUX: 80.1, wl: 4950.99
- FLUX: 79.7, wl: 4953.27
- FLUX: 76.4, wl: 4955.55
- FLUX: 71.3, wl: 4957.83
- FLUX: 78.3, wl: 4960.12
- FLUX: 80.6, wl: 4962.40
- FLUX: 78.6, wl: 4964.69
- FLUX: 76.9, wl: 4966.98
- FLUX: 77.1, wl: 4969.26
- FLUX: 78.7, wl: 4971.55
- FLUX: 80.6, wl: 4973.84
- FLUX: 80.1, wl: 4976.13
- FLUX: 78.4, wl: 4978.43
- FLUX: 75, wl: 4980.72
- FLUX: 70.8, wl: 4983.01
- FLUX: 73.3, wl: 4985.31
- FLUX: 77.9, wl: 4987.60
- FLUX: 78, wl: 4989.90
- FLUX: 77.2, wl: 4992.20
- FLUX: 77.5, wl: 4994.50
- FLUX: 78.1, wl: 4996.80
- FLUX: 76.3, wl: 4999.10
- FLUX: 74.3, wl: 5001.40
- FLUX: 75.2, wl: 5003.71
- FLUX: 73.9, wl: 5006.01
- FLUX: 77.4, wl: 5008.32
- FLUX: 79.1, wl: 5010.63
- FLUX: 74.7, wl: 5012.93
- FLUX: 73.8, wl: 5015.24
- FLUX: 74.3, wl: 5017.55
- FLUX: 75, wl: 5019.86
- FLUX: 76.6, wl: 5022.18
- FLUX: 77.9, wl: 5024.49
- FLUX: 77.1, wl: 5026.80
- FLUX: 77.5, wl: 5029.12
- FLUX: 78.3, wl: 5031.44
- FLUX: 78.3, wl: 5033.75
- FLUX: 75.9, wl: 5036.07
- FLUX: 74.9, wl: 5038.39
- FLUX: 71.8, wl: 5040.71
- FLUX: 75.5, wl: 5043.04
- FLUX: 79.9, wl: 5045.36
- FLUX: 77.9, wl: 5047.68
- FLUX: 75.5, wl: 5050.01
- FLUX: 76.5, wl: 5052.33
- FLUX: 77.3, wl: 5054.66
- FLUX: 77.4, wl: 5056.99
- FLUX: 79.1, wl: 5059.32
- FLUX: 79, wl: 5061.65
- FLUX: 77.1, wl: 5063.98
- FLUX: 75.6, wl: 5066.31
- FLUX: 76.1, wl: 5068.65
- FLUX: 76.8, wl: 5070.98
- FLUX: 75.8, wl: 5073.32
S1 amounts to 0.01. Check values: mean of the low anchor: 78.3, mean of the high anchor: 76.8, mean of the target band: 77.2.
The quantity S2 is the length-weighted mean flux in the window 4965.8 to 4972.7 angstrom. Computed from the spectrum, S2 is 77.6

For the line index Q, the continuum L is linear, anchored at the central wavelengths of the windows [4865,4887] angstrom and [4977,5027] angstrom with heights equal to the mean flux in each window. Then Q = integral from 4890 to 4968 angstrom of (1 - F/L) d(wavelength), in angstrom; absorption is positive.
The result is -2.5 angstrom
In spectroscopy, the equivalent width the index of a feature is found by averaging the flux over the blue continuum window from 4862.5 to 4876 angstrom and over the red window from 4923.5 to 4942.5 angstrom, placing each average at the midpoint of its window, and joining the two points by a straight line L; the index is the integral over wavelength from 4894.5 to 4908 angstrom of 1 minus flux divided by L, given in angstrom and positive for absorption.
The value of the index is -1.0 angstrom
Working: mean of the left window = 71.3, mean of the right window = 77.3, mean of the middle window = 80.1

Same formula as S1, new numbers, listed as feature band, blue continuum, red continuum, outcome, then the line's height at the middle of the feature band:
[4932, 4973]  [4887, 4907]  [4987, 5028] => -0.006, 77.4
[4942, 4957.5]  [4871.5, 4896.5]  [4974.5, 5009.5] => -0.030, 76.5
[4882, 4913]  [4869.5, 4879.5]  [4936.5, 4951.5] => -0.023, 76.8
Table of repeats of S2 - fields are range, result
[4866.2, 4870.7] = 73.3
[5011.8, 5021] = 74.5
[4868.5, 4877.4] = 75.6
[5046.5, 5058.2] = 76.9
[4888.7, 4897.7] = 77.4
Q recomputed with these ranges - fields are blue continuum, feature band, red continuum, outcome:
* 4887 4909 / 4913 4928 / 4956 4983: 0.2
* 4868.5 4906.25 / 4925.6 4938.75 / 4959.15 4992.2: 0.0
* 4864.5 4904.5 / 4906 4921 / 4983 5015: -0.4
